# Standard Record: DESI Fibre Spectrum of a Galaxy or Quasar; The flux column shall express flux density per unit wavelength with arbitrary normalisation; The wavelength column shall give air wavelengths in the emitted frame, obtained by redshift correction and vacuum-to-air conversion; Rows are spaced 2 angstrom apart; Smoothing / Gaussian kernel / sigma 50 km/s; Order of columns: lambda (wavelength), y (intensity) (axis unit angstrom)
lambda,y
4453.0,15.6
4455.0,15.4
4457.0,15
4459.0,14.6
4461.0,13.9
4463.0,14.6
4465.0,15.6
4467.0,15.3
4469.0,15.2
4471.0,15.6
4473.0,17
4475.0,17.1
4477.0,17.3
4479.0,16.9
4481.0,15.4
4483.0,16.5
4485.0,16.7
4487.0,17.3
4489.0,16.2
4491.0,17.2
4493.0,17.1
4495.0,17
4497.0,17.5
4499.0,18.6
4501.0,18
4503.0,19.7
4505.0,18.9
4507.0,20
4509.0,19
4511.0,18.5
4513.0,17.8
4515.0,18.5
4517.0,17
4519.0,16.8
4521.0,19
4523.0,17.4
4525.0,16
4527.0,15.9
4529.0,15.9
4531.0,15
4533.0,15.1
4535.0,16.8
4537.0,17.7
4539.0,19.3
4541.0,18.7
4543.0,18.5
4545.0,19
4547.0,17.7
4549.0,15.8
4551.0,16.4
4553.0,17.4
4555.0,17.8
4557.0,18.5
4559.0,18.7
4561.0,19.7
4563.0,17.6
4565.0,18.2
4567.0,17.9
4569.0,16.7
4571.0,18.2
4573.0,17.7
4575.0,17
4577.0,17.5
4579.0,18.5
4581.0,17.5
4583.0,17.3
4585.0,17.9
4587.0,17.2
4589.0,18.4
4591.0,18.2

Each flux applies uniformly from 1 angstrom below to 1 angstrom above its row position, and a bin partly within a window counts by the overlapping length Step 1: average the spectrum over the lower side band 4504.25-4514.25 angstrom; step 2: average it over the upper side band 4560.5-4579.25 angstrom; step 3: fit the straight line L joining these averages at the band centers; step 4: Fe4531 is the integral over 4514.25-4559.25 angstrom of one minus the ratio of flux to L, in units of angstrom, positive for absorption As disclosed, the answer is 2.58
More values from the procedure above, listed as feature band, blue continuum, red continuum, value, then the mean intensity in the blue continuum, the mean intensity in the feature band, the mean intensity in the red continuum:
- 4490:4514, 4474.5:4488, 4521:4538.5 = -2.4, 16.7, 18.3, 16.5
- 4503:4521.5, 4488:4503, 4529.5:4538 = -1.7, 17.5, 18.4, 16.1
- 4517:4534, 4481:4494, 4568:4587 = 0.7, 16.7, 16.4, 17.6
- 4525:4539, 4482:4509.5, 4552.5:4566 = 1.4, 17.8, 16.3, 18.3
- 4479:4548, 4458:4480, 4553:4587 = -3.5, 15.7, 17.5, 17.9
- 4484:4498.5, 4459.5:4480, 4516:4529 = -0.7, 15.8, 17.1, 16.9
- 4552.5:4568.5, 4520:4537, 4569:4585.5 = -0.9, 16.5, 18.2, 17.6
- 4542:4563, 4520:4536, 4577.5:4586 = -1.1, 16.4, 17.9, 17.8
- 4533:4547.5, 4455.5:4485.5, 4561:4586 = -0.8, 15.8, 18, 17.7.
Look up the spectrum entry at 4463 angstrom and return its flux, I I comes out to 14.6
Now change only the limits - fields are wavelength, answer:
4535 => 16.8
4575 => 17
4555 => 17.8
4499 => 18.6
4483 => 16.5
